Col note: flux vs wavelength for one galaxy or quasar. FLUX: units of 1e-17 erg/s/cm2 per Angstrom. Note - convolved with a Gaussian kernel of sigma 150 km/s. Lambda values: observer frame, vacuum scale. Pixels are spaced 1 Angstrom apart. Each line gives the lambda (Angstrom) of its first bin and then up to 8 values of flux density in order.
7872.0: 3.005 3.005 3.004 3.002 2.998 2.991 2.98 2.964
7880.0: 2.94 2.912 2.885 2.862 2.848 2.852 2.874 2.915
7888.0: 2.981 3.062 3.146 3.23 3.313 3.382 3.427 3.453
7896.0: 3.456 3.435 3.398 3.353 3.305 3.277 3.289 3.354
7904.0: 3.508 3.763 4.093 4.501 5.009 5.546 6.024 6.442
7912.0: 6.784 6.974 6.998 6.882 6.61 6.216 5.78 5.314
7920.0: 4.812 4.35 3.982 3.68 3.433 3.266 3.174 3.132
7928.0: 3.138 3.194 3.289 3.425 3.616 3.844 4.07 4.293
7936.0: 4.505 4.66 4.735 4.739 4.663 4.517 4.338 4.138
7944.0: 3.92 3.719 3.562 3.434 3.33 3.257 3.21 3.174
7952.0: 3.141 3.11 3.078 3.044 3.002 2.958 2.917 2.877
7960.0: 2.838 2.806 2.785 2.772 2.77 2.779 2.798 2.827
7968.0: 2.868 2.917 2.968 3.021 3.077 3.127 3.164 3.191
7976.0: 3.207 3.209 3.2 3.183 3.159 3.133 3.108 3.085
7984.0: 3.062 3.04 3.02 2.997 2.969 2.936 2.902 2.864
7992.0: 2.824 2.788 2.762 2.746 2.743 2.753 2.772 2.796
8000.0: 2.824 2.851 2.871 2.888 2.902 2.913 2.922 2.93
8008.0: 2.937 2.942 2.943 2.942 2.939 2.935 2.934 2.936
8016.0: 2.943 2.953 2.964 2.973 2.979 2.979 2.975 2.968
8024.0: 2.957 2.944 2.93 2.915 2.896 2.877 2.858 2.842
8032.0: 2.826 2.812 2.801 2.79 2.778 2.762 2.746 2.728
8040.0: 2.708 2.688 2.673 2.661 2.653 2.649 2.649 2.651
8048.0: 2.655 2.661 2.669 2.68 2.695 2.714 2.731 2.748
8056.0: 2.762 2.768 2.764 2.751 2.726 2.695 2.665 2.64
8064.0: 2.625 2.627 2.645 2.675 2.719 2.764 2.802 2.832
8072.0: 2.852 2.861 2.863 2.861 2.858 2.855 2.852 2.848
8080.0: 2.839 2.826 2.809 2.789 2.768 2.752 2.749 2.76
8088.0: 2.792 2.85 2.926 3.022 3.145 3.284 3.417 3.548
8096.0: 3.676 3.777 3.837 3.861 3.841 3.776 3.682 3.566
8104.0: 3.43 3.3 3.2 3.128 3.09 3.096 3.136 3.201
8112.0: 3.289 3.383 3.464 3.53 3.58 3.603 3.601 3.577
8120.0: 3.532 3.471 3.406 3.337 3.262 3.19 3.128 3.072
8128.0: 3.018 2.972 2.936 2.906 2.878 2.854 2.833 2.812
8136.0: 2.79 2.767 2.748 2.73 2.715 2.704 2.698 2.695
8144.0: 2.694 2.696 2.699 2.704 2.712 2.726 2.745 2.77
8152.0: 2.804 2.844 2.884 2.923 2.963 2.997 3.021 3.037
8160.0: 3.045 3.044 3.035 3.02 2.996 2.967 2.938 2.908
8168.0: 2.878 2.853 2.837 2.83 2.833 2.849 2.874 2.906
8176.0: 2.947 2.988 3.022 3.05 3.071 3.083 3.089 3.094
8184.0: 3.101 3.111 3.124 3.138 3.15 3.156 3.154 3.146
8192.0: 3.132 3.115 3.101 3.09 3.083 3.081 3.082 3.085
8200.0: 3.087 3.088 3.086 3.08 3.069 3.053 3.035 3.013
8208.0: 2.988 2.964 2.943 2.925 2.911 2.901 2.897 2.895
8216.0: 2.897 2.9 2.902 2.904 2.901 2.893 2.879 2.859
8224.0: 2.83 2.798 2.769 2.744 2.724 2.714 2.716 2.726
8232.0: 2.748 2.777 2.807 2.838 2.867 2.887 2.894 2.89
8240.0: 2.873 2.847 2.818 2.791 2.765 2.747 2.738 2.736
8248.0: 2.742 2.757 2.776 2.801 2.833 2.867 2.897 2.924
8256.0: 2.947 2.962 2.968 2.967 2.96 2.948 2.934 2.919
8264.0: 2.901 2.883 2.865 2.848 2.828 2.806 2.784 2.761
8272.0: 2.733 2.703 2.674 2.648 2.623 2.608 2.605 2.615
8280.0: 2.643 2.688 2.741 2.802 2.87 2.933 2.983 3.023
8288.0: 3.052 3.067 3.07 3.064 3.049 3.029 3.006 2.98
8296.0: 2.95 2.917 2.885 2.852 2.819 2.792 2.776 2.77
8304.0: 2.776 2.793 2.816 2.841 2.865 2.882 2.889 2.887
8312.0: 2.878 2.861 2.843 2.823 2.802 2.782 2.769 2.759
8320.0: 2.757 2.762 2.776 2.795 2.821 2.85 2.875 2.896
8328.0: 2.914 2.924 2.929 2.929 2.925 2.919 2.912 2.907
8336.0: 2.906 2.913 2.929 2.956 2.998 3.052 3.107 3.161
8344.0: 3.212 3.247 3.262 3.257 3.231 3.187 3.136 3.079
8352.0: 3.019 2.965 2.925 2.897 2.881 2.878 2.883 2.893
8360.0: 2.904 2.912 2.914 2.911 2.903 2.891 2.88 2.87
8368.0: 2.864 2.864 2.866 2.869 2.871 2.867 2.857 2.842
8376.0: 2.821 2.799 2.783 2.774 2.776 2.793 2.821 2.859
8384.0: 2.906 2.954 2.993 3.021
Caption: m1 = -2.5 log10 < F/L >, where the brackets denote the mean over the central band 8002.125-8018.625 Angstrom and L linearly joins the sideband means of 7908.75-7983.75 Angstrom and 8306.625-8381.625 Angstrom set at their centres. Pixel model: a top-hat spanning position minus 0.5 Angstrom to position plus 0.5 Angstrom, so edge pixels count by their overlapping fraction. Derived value 0.25 mag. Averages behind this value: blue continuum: 3.84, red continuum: 2.91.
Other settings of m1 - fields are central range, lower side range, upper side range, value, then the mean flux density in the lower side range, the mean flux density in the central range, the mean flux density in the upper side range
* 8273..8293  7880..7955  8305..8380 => 0.09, 3.98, 2.83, 2.91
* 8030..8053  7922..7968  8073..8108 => 0.20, 3.46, 2.72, 3.16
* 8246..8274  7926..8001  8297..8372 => 0.05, 3.25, 2.85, 2.91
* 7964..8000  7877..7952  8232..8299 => 0.26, 3.97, 2.97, 2.85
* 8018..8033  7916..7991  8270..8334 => 0.15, 3.49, 2.92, 2.84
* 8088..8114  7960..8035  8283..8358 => -0.15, 2.93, 3.37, 2.93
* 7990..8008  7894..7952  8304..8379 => 0.38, 4.25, 2.84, 2.91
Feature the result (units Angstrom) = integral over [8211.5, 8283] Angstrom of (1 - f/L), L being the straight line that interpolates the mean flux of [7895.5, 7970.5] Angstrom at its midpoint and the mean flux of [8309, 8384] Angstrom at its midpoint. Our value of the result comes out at 7.8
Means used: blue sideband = 3.94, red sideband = 2.91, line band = 2.82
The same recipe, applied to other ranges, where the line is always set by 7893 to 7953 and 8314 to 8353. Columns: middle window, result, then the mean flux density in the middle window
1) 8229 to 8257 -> 3.6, 2.82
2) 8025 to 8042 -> 4.7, 2.81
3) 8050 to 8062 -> 3.4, 2.73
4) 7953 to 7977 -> 6.7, 2.96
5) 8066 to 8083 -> 4.3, 2.81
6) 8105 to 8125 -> 1.5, 3.36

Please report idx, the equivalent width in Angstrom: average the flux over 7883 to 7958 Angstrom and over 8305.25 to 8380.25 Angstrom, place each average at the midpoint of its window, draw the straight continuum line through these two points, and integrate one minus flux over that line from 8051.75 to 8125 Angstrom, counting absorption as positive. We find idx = 9.6 Angstrom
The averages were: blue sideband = 3.98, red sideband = 2.91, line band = 3.09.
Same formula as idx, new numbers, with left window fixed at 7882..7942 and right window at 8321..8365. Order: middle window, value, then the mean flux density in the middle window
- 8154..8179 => 3.6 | 2.95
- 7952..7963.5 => 3.1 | 2.94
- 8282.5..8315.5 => 2.0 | 2.9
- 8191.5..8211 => 1.7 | 3.06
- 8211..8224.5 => 1.7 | 2.89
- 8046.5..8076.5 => 8.0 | 2.73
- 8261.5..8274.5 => 1.5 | 2.82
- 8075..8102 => 3.8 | 3.14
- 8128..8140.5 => 2.5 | 2.84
